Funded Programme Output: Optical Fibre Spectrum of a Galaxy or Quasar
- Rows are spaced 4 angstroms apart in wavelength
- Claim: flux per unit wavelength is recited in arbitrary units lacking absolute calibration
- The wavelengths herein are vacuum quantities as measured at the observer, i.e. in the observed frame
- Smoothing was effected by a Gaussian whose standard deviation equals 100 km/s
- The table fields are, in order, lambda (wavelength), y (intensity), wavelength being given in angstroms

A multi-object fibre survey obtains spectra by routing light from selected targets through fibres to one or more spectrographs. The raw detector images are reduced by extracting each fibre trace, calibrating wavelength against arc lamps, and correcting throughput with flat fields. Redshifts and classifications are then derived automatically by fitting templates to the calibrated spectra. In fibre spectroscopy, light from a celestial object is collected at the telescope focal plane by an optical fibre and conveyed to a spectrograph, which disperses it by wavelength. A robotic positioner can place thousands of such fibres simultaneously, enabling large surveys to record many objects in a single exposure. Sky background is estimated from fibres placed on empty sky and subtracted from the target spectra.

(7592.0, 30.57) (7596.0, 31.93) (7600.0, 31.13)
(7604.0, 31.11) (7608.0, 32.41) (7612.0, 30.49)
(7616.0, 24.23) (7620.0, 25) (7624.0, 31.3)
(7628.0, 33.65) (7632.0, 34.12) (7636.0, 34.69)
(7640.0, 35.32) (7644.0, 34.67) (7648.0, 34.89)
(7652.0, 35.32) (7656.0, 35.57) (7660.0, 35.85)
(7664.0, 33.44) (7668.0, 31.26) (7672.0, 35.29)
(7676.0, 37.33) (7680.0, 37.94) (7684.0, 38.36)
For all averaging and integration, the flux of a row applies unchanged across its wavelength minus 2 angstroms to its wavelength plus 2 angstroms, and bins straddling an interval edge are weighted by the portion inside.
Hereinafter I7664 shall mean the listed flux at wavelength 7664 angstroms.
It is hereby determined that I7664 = 33.44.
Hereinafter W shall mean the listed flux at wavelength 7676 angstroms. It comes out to 37.33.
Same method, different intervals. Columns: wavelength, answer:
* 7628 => 33.65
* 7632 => 34.12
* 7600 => 31.13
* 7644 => 34.67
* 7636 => 34.69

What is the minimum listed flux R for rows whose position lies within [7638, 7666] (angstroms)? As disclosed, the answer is 33.44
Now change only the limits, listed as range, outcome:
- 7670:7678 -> 35.29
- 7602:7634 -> 24.23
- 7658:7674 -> 31.26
